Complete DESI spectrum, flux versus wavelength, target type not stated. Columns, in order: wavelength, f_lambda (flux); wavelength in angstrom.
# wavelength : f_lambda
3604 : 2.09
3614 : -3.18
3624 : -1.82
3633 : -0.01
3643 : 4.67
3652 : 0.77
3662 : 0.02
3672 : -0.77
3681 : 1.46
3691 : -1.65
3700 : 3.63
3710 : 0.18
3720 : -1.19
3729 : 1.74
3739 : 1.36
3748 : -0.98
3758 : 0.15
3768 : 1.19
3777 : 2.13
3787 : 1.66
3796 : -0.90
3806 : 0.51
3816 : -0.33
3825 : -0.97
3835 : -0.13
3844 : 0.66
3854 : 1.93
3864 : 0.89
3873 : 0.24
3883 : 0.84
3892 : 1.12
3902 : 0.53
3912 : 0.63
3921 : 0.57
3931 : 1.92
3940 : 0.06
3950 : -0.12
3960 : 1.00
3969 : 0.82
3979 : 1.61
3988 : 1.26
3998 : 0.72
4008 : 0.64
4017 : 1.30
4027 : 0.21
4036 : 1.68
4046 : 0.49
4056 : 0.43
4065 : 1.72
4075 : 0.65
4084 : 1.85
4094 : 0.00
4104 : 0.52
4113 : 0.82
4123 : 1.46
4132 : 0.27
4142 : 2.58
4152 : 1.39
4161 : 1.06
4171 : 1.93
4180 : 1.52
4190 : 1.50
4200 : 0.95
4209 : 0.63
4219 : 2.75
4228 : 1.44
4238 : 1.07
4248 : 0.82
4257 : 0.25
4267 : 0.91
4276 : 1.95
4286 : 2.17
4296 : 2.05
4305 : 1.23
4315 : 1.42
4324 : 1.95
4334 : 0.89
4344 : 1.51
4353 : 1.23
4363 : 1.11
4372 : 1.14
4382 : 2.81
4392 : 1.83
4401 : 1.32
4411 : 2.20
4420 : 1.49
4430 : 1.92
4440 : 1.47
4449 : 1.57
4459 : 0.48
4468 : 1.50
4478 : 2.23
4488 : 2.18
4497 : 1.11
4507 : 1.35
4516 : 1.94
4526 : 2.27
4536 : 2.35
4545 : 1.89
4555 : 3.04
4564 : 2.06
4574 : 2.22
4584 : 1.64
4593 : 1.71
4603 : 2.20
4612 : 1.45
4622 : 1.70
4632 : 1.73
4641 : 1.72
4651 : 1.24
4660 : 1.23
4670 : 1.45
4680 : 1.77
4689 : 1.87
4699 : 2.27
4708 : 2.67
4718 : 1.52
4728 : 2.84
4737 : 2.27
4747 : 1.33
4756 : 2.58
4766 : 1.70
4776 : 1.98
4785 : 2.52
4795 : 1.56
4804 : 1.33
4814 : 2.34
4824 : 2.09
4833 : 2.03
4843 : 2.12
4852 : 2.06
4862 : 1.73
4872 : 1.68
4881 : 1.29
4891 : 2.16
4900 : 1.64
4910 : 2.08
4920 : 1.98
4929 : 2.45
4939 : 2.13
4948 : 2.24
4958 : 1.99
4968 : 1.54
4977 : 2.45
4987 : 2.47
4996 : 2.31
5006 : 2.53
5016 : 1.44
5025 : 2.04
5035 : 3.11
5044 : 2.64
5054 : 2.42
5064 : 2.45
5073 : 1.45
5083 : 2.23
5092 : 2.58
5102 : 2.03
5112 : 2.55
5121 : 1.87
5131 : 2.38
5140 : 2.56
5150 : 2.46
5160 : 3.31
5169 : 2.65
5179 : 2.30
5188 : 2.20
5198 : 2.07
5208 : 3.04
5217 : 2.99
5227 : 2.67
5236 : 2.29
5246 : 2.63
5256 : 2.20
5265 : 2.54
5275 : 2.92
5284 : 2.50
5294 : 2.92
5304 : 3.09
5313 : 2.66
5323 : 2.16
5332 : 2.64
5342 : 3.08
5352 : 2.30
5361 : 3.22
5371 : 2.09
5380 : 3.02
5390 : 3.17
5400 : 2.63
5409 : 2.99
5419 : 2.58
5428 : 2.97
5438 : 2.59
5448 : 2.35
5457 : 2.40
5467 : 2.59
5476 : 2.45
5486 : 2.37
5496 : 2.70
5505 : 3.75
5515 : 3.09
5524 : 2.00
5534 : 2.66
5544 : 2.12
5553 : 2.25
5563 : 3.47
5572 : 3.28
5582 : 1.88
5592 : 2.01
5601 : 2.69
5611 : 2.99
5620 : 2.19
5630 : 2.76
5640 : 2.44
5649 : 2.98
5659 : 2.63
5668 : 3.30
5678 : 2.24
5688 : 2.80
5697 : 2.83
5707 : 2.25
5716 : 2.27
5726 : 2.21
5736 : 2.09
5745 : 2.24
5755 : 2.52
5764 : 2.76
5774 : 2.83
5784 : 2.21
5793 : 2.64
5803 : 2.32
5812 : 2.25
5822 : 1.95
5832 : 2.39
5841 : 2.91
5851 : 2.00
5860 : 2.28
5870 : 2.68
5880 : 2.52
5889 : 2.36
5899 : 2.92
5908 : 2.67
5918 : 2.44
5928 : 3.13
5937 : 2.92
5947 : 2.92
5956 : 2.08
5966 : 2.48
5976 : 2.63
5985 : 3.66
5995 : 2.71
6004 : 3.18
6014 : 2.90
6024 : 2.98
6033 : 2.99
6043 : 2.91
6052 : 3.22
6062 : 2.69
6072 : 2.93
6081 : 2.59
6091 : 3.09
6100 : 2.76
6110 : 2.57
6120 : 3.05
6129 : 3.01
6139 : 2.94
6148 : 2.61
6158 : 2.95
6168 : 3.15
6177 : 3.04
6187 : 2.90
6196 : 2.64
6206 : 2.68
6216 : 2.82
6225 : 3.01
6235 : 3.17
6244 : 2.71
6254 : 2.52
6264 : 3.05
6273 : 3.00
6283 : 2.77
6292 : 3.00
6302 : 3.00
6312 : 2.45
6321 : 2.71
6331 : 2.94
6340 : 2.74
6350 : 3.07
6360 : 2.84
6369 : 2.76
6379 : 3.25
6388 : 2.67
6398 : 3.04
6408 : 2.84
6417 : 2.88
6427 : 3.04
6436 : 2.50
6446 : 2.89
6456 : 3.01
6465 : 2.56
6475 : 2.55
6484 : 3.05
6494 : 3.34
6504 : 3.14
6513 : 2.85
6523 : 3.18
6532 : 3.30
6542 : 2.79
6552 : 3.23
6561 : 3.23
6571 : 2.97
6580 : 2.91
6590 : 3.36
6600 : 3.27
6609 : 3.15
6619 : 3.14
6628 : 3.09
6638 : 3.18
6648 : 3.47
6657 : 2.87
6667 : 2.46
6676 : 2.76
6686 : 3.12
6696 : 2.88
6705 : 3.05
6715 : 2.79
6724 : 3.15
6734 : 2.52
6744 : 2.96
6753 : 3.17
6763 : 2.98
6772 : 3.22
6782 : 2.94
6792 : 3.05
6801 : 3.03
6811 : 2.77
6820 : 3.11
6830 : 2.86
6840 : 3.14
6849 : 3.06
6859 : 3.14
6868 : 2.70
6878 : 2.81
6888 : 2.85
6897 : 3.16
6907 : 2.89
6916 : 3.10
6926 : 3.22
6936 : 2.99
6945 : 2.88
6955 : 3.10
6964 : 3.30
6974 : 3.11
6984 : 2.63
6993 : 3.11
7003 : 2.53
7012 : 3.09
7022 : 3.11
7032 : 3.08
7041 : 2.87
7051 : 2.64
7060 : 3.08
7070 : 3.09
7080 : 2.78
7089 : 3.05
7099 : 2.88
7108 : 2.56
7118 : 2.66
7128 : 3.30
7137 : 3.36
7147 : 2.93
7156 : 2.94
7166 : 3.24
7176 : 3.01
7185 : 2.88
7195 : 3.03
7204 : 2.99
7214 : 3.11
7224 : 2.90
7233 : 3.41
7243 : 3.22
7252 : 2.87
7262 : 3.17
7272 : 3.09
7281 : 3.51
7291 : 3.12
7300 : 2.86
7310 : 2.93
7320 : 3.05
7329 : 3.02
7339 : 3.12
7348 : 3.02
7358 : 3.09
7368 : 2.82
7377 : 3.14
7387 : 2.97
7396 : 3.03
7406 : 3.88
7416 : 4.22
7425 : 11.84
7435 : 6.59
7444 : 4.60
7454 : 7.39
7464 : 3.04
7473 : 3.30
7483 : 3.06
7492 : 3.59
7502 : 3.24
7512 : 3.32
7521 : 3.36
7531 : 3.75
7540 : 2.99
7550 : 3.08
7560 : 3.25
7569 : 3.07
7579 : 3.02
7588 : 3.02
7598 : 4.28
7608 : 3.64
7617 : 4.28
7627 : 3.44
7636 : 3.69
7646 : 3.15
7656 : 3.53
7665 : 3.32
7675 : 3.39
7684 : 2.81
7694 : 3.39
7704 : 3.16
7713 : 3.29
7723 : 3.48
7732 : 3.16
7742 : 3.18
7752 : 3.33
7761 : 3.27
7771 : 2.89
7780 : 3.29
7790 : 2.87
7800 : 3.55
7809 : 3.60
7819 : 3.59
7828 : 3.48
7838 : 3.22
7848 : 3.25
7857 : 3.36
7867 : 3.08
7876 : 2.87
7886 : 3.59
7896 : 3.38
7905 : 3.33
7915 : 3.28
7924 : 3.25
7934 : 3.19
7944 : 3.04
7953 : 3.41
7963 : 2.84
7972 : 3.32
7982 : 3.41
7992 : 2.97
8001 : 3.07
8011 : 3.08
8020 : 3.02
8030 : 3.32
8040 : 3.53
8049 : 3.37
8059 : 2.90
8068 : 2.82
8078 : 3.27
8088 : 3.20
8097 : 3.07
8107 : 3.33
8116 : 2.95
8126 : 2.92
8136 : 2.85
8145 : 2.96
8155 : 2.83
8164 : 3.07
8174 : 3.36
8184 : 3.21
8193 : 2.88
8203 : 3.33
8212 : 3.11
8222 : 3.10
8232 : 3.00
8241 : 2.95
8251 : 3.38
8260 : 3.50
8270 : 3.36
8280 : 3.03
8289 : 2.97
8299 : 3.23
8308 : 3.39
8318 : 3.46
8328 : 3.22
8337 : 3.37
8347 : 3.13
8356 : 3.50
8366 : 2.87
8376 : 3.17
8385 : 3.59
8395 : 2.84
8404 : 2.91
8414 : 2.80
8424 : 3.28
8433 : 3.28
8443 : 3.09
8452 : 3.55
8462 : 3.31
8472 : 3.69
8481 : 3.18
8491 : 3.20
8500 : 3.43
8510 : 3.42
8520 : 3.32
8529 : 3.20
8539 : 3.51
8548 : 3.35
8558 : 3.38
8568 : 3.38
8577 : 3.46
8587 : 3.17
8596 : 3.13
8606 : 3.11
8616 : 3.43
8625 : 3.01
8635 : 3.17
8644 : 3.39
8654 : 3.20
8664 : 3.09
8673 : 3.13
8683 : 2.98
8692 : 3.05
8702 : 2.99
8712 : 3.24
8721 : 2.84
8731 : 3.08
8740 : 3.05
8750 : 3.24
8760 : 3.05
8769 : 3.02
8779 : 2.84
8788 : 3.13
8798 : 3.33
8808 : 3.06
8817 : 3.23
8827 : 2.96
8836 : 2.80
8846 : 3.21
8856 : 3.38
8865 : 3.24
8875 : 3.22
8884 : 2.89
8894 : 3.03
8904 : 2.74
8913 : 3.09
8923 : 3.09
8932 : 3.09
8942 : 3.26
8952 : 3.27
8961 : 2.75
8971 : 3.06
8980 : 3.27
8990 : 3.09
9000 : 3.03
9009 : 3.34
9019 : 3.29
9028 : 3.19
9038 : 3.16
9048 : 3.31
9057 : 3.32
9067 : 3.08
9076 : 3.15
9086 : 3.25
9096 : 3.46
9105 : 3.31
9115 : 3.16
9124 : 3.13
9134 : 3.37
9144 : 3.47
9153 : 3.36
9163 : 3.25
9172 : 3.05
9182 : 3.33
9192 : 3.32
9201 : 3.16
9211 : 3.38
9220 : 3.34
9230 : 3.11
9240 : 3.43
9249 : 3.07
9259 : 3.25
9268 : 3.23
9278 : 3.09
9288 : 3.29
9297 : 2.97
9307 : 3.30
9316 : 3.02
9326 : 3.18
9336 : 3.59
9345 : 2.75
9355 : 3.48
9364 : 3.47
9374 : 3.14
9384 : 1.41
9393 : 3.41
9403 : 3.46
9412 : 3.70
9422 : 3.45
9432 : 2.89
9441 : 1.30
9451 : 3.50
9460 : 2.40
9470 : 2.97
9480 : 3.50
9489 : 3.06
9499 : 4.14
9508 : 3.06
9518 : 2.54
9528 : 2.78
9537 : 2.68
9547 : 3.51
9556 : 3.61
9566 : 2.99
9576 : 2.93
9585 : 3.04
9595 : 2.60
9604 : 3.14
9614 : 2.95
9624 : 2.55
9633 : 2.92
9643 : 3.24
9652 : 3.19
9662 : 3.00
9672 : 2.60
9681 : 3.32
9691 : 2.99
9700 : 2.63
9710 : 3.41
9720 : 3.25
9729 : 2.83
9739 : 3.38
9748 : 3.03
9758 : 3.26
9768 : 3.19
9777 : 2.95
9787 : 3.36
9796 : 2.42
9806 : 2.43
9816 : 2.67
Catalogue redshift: 0.13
